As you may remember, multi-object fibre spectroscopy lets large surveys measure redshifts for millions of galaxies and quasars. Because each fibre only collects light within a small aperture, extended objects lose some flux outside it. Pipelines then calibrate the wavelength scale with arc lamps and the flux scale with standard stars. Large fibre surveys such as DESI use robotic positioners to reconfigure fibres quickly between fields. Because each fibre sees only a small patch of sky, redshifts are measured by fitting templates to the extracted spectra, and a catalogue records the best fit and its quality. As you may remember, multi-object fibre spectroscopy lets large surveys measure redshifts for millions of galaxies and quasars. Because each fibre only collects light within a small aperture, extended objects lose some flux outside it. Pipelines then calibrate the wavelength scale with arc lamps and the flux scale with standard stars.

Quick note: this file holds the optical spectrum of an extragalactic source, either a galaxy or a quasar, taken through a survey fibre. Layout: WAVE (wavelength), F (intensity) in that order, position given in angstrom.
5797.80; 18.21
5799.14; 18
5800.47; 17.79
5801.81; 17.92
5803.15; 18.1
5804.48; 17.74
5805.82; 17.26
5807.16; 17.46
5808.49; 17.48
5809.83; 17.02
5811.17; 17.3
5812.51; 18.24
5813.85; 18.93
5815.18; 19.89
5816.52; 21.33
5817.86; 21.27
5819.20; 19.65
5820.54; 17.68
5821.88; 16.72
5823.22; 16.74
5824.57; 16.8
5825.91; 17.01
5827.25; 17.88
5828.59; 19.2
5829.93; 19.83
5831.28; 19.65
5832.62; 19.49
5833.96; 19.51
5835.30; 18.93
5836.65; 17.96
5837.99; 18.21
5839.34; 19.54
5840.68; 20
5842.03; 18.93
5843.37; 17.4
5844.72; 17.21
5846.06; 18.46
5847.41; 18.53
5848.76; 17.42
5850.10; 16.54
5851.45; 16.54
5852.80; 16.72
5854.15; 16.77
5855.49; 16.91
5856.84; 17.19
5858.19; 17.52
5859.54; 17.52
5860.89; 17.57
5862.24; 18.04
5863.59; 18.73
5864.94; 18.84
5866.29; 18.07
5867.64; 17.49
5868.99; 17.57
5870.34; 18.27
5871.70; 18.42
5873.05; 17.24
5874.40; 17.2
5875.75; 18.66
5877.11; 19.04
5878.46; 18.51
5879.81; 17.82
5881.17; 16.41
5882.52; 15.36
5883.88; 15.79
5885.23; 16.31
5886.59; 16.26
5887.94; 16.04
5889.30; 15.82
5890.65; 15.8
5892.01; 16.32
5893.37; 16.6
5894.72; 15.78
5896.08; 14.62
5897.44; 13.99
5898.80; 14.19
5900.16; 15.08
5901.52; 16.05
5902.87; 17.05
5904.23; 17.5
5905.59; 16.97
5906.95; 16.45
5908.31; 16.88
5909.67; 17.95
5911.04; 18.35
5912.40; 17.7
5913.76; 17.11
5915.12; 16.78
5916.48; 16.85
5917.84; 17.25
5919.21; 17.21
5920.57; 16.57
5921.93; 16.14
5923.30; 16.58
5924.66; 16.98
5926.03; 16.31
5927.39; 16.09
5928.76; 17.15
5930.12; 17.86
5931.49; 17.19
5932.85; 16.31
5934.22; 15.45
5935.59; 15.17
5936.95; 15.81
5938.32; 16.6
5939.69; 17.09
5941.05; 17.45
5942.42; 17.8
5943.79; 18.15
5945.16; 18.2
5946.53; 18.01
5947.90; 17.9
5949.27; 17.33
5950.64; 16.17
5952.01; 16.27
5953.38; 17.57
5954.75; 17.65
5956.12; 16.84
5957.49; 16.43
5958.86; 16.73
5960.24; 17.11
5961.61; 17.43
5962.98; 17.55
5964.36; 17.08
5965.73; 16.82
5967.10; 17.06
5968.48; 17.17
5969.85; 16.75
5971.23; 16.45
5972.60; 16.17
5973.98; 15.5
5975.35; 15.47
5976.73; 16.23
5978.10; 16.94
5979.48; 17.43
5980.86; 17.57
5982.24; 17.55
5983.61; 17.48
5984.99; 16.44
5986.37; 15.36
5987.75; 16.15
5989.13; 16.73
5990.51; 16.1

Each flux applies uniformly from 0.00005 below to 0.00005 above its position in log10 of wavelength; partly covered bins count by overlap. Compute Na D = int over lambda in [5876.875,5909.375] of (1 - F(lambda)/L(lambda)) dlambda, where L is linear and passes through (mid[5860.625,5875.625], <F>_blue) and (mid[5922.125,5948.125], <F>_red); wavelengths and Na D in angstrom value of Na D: 2.5 angstrom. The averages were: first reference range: 18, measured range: 16.3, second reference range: 16.9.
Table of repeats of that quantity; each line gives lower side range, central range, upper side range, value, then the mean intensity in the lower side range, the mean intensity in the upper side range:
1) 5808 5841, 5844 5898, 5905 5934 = 2.18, 18.6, 17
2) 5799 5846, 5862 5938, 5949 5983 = 3.28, 18.4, 16.8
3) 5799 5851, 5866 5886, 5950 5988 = 0.36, 18.3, 16.8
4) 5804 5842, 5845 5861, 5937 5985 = 0.80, 18.5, 17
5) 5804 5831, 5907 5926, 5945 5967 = 0.47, 18.3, 17.2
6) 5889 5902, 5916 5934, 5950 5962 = -0.71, 15.4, 16.9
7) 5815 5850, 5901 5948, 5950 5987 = 1.04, 18.6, 16.8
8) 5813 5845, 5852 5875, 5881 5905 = -0.64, 18.8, 15.8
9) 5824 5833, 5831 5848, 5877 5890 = -0.53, 18.5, 16.6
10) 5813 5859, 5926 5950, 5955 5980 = 0.11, 18.3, 16.7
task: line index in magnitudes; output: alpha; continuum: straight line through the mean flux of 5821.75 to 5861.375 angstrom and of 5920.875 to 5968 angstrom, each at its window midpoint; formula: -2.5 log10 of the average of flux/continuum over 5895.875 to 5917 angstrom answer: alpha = 0.05 mag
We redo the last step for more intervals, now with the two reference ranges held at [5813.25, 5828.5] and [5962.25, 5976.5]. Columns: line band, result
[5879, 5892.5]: 0.10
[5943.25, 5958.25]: -0.03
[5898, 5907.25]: 0.09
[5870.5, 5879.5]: -0.02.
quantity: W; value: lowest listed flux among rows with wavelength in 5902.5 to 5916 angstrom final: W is 16.45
